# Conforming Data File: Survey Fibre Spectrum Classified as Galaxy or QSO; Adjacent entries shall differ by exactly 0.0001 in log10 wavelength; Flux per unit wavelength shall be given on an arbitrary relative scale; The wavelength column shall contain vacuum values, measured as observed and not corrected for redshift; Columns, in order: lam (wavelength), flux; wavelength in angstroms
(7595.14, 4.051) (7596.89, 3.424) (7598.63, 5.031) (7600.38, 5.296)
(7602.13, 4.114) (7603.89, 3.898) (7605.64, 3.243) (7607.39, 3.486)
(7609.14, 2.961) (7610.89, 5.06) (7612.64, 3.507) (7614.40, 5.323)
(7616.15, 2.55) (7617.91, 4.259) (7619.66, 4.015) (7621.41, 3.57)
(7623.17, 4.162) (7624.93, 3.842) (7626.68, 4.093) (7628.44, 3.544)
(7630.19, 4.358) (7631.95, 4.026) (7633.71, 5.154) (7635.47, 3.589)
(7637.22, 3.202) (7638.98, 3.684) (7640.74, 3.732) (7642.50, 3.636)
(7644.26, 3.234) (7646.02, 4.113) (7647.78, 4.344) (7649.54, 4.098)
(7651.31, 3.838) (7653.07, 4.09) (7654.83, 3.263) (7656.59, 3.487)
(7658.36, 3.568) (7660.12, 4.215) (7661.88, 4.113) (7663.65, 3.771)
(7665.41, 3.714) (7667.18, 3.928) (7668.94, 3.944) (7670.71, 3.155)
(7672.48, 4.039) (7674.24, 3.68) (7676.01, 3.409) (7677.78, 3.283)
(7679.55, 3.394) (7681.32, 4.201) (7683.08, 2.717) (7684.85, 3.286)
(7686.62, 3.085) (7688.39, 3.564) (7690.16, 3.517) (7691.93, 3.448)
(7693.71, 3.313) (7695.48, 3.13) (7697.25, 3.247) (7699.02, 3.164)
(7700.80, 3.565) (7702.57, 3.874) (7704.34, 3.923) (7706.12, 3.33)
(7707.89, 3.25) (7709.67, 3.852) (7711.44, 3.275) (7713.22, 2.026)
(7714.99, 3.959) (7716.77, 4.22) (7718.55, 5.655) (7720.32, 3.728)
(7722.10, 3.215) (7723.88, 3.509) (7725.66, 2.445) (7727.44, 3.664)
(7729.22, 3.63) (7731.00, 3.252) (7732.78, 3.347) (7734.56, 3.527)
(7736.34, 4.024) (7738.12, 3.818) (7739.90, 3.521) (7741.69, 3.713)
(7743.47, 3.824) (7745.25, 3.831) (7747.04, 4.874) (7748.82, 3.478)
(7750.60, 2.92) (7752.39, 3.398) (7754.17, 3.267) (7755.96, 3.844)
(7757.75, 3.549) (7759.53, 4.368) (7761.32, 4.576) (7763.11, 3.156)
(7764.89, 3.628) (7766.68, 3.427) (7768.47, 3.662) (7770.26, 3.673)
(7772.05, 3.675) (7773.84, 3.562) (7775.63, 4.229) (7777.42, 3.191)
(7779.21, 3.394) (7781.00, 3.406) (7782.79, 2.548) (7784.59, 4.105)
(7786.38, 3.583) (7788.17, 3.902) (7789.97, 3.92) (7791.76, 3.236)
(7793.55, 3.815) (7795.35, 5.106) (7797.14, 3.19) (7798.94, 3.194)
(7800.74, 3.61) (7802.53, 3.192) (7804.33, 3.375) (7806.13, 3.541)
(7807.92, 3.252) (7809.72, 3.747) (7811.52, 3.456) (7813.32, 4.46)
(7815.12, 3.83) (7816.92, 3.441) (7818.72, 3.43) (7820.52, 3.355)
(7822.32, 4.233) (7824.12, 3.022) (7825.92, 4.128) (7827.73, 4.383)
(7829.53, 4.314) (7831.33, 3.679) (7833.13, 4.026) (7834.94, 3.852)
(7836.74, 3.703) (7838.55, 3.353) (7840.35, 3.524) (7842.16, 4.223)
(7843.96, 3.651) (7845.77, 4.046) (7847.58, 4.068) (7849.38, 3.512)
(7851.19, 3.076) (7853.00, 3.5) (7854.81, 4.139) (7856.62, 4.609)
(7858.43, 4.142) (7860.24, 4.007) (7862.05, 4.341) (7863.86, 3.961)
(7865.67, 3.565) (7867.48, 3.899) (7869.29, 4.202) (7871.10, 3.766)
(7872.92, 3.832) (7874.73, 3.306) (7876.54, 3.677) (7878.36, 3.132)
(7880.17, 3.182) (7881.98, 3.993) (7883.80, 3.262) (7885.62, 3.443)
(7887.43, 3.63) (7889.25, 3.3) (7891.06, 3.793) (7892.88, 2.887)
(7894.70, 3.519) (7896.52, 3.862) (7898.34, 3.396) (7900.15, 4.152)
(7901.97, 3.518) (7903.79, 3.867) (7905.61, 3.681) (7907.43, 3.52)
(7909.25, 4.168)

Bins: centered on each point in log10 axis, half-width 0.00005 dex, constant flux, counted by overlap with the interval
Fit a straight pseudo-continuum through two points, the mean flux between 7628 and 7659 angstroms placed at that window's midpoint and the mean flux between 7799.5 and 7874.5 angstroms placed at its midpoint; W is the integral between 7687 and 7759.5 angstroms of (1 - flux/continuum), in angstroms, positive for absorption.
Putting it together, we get 4.6 angstroms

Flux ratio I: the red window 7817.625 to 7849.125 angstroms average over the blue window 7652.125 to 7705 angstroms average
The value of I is 1.07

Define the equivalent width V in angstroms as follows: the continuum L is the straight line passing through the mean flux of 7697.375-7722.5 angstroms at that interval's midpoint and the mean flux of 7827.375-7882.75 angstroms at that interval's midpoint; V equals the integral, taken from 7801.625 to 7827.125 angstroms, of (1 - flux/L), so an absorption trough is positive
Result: 1.1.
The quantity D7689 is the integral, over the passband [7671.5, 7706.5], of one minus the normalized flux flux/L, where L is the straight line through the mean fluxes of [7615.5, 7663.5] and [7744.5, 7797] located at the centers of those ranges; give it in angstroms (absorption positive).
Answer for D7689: 3.1 angstroms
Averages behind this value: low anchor 3.85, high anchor 3.69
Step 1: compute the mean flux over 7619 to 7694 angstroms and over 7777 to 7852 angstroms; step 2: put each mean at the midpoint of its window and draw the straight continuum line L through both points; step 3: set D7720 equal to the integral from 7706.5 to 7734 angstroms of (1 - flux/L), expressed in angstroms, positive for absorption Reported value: 1.3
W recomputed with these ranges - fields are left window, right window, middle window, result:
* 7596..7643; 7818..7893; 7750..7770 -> 1.1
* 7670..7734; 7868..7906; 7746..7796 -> -2.3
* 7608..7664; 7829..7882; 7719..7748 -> 1.5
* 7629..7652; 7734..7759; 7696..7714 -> 2.0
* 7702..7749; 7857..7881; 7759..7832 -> 0.9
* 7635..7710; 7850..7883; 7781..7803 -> 0.6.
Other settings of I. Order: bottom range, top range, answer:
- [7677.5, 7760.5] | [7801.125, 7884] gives 1.05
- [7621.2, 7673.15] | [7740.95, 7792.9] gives 0.95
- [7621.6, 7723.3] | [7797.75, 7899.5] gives 1.00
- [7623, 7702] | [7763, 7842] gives 0.99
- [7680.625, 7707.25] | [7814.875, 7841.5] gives 1.10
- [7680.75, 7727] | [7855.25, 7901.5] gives 1.07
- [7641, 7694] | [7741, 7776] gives 1.02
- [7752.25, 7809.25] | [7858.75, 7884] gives 1.04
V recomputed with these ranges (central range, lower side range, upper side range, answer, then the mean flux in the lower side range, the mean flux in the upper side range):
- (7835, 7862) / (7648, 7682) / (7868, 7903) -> -1.8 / 3.75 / 3.58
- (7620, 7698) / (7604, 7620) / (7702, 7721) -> 1.6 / 3.82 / 3.73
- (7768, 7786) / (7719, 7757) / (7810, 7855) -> 0.6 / 3.59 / 3.77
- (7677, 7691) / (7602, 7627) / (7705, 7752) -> 1.2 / 3.86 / 3.61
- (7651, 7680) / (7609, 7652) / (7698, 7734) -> 0.6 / 3.93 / 3.54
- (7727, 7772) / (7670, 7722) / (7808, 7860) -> -0.5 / 3.52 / 3.81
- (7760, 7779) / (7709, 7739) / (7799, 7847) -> -0.2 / 3.6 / 3.72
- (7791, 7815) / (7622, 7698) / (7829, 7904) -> 0.5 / 3.7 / 3.73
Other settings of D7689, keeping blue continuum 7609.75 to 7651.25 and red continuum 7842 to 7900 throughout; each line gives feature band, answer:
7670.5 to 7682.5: 1.0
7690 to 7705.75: 1.7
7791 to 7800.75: 0.2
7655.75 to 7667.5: 0.3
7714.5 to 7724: -0.6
